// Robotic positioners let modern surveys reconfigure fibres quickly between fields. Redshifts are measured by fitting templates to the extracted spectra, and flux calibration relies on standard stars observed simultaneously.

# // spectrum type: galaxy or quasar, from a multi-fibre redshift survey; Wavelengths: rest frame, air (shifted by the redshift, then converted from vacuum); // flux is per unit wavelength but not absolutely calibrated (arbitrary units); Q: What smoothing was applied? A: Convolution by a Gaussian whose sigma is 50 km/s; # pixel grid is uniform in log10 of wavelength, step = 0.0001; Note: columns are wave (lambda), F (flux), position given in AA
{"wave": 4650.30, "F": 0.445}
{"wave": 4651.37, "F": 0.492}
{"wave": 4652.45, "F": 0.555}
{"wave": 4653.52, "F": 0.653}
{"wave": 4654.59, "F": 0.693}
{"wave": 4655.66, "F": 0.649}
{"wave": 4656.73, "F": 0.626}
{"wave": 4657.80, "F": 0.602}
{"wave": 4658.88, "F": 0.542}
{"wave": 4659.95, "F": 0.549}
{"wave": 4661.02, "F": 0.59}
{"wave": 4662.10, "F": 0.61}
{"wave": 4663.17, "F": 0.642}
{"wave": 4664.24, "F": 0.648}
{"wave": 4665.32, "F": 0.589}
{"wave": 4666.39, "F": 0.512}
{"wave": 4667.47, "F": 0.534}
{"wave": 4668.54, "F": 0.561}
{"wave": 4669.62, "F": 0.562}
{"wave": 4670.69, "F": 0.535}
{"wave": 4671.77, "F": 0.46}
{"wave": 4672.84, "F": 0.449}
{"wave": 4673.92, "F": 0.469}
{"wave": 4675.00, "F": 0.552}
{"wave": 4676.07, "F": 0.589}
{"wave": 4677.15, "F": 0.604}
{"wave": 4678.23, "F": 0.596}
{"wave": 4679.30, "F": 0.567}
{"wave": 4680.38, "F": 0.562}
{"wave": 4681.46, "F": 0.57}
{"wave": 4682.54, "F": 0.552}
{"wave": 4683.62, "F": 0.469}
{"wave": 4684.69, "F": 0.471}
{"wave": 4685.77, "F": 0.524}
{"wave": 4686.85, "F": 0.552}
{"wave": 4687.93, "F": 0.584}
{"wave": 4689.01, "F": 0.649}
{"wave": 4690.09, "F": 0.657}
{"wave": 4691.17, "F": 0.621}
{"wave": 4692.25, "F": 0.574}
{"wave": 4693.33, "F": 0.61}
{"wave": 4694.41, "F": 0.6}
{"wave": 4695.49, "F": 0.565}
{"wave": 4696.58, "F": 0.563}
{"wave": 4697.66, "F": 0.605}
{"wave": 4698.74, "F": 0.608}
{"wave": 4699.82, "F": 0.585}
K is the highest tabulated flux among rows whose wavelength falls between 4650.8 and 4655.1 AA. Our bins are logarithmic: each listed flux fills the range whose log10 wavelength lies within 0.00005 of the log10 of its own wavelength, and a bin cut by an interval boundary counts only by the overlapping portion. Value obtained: 0.693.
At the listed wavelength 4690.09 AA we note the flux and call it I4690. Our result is 0.657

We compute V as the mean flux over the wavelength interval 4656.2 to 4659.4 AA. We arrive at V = 0.589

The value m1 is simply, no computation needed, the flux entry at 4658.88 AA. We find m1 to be 0.542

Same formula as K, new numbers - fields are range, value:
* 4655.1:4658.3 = 0.649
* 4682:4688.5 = 0.584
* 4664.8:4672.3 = 0.589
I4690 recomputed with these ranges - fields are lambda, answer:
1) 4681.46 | 0.57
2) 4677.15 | 0.604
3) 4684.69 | 0.471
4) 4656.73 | 0.626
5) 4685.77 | 0.524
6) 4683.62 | 0.469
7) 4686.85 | 0.552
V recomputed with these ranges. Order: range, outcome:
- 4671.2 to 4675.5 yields 0.482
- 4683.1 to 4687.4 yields 0.505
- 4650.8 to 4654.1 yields 0.566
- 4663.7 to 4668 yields 0.571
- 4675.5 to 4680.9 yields 0.584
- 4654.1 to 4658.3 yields 0.643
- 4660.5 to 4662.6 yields 0.598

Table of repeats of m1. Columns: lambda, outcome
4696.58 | 0.563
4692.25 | 0.574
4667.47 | 0.534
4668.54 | 0.561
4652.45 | 0.555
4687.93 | 0.584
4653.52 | 0.653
